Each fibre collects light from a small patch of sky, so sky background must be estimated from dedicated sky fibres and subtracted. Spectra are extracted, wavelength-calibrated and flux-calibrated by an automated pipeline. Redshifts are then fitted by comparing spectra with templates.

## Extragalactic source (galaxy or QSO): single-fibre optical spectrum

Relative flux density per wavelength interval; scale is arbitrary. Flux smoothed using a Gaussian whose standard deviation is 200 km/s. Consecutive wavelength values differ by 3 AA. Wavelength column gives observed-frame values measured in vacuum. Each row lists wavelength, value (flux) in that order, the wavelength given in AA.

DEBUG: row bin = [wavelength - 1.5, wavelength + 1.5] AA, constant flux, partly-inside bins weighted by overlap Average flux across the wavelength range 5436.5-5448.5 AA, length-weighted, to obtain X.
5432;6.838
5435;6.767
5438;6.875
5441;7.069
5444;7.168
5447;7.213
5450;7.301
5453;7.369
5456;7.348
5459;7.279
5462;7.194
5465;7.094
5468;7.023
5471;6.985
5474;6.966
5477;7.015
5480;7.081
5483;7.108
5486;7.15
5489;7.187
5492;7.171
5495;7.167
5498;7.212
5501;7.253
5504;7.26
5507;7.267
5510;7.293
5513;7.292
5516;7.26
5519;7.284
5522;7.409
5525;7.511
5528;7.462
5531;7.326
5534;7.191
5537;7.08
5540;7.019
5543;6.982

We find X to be 7.08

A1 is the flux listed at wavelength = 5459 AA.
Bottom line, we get 7.279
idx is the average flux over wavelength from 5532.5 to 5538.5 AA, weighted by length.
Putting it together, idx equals 7.14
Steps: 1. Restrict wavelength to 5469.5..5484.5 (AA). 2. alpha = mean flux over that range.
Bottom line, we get 7.03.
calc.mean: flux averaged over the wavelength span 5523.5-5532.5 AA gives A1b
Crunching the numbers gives 7.43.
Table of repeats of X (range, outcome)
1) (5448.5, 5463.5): 7.3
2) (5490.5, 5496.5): 7.17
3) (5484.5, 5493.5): 7.17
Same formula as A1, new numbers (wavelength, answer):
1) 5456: 7.348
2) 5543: 6.982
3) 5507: 7.267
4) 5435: 6.767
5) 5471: 6.985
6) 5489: 7.187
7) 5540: 7.019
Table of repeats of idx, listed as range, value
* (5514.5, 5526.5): 7.37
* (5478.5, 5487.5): 7.11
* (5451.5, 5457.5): 7.36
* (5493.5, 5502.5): 7.21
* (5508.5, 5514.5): 7.29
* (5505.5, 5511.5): 7.28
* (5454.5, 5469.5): 7.19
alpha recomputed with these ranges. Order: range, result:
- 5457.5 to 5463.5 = 7.24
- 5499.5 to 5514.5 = 7.27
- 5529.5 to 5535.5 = 7.26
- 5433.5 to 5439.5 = 6.82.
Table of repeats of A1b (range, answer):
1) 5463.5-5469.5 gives 7.06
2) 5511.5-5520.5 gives 7.28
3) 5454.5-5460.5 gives 7.31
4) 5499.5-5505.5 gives 7.26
